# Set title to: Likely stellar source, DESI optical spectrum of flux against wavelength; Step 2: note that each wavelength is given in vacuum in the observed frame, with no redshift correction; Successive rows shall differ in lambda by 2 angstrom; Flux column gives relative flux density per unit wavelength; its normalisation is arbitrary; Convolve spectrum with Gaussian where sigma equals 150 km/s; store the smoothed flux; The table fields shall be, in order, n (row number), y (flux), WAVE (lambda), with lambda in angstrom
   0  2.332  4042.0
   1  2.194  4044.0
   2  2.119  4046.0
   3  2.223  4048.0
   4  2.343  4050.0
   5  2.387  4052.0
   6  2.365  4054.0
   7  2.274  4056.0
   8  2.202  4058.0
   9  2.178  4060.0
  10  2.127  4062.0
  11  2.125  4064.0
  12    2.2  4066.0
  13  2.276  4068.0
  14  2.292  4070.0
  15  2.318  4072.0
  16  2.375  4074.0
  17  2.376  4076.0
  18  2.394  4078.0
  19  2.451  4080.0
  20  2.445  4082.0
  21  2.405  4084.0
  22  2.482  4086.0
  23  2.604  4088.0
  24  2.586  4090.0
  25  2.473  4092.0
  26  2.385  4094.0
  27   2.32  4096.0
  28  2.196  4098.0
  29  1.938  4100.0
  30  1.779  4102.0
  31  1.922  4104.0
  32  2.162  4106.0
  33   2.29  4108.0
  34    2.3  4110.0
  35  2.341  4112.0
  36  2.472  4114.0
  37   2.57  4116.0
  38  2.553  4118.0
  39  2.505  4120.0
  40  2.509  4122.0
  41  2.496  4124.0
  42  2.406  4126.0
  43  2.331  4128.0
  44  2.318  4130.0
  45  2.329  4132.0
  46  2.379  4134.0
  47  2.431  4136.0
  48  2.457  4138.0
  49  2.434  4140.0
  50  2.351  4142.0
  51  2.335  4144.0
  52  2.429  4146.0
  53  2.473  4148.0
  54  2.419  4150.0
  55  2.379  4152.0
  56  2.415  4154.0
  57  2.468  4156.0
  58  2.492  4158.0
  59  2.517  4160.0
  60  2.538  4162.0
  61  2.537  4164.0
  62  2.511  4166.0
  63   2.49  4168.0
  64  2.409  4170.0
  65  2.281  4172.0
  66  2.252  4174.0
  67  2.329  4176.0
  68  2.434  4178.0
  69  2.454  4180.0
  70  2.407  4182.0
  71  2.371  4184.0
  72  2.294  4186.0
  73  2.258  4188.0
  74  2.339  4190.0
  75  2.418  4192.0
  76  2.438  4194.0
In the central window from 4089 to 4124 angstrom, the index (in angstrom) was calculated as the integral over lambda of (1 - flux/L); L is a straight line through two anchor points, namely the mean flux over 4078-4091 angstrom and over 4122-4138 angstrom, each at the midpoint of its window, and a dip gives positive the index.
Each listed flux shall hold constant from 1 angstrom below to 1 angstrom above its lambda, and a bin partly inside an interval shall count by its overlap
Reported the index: 1.8 angstrom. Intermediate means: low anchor 2.49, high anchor 2.4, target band 2.32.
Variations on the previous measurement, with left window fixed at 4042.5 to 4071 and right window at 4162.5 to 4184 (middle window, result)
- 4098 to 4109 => 1.3 angstrom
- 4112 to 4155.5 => -1.4 angstrom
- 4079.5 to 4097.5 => -1.3 angstrom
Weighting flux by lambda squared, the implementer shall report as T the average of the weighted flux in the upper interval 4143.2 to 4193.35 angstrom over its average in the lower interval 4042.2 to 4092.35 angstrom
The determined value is 1.09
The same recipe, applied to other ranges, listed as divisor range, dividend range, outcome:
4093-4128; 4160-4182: 1.08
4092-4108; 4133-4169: 1.18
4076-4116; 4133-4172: 1.08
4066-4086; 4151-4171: 1.09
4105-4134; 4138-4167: 1.04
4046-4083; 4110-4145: 1.09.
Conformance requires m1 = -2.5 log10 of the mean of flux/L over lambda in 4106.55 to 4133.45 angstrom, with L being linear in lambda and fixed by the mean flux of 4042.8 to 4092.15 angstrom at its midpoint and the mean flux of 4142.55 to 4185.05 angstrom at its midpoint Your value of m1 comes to -0.01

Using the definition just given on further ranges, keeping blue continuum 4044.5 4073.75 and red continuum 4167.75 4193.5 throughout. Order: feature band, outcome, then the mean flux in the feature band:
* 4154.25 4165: -0.072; 2.5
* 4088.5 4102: -0.003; 2.29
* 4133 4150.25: -0.040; 2.41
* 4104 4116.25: -0.005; 2.31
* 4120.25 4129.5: -0.057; 2.43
